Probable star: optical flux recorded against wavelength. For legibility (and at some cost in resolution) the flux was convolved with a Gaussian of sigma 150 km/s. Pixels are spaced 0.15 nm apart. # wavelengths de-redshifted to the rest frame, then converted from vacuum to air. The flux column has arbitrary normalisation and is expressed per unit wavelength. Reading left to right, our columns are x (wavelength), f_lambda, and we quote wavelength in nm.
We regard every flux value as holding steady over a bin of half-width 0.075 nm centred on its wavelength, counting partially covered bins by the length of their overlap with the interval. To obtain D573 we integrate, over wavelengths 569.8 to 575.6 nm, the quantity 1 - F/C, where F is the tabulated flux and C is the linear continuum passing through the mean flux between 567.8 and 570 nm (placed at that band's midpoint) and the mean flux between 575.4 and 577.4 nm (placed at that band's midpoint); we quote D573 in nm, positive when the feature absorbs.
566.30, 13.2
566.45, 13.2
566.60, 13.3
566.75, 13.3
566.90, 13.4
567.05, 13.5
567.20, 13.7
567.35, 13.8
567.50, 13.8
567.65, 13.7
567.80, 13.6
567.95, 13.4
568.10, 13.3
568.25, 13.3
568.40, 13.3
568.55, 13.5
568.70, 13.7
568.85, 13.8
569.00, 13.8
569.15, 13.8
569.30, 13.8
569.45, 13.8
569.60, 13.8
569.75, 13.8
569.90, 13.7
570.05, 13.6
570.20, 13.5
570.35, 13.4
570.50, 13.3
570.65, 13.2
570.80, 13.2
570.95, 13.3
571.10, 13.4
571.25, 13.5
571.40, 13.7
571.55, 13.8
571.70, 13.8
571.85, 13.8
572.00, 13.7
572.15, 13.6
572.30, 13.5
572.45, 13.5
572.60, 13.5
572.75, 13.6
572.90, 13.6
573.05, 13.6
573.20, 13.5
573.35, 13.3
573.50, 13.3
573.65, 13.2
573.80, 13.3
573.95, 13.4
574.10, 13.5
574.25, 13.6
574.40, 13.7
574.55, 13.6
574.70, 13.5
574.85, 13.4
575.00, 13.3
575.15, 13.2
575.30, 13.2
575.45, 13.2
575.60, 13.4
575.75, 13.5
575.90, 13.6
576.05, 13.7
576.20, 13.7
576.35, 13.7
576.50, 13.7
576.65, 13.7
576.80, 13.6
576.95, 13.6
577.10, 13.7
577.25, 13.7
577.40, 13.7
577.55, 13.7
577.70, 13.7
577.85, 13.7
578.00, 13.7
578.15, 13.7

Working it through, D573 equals 0.06 nm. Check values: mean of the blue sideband 13.6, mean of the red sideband 13.6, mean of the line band 13.5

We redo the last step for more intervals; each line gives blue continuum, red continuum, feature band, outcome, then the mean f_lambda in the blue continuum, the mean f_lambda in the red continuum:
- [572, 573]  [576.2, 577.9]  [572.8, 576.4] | 0.04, 13.6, 13.7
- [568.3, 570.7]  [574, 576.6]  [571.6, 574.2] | 0.01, 13.6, 13.5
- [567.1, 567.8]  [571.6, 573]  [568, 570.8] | 0.02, 13.7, 13.6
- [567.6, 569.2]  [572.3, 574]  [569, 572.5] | -0.02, 13.6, 13.4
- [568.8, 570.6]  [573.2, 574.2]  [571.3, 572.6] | -0.02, 13.7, 13.4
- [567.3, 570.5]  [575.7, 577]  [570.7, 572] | 0.01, 13.6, 13.6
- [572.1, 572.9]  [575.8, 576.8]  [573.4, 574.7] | 0.01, 13.5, 13.7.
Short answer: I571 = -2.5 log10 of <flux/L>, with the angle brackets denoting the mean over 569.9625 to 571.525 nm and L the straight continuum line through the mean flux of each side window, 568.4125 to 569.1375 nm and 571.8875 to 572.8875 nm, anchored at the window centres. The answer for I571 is 0.02 mag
